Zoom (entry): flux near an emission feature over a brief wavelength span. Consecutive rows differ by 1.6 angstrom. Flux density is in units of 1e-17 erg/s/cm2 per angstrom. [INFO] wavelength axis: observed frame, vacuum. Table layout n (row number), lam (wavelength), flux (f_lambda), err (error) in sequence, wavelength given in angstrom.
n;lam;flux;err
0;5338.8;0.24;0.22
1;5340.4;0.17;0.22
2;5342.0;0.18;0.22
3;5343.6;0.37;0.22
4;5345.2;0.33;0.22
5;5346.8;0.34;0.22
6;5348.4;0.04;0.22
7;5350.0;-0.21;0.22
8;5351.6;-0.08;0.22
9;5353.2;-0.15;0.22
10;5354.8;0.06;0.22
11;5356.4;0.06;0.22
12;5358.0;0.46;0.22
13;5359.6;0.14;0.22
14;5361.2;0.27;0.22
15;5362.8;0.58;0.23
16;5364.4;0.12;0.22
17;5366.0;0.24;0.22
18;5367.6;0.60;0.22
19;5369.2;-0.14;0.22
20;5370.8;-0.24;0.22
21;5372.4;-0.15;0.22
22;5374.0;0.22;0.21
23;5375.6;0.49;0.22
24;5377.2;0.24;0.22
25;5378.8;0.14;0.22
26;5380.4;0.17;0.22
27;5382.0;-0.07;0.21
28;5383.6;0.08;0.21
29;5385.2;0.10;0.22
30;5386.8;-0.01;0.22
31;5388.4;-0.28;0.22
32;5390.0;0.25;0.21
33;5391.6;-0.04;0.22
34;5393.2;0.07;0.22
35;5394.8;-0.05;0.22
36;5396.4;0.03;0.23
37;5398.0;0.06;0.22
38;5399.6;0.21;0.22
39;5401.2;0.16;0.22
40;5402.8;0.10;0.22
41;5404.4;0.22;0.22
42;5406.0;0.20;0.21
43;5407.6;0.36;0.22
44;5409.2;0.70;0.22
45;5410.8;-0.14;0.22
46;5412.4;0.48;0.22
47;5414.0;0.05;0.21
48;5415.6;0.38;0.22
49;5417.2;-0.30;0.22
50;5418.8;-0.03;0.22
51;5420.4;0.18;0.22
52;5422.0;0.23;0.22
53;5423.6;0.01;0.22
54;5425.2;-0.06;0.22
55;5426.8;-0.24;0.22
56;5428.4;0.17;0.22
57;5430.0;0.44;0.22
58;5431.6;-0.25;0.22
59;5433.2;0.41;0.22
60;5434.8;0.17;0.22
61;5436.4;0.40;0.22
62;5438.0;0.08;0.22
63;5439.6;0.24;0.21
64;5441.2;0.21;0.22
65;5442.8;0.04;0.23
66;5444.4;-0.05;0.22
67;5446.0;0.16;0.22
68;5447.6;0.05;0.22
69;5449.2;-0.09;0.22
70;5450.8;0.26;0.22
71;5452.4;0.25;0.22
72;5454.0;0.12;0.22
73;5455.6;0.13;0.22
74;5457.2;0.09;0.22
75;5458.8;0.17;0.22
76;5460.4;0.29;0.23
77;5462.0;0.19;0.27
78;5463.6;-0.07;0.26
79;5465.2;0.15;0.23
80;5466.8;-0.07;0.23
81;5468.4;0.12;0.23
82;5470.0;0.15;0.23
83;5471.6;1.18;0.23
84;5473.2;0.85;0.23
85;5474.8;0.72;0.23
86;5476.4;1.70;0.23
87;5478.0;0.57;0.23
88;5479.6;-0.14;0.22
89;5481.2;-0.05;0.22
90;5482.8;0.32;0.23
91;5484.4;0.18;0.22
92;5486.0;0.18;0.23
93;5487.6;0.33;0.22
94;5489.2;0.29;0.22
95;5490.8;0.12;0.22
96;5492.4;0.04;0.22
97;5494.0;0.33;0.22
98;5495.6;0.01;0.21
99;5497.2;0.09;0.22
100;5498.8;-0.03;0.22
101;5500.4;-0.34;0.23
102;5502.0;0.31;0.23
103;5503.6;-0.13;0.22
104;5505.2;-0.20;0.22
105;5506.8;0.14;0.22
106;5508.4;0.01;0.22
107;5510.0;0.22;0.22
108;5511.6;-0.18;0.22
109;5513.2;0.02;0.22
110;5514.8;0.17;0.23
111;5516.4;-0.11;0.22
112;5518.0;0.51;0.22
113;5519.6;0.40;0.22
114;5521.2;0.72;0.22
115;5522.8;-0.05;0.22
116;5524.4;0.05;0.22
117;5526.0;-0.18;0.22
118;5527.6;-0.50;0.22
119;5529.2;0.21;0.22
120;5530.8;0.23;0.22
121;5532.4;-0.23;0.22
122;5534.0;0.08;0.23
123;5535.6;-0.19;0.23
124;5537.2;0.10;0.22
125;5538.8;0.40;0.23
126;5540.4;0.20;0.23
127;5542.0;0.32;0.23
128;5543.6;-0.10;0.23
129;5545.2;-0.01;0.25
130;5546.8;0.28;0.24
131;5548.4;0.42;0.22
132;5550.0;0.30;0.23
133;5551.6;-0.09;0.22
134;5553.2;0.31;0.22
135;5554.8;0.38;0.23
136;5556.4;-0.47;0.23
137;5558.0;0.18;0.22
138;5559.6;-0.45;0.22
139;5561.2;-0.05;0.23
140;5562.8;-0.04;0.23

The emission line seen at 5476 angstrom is [O II]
